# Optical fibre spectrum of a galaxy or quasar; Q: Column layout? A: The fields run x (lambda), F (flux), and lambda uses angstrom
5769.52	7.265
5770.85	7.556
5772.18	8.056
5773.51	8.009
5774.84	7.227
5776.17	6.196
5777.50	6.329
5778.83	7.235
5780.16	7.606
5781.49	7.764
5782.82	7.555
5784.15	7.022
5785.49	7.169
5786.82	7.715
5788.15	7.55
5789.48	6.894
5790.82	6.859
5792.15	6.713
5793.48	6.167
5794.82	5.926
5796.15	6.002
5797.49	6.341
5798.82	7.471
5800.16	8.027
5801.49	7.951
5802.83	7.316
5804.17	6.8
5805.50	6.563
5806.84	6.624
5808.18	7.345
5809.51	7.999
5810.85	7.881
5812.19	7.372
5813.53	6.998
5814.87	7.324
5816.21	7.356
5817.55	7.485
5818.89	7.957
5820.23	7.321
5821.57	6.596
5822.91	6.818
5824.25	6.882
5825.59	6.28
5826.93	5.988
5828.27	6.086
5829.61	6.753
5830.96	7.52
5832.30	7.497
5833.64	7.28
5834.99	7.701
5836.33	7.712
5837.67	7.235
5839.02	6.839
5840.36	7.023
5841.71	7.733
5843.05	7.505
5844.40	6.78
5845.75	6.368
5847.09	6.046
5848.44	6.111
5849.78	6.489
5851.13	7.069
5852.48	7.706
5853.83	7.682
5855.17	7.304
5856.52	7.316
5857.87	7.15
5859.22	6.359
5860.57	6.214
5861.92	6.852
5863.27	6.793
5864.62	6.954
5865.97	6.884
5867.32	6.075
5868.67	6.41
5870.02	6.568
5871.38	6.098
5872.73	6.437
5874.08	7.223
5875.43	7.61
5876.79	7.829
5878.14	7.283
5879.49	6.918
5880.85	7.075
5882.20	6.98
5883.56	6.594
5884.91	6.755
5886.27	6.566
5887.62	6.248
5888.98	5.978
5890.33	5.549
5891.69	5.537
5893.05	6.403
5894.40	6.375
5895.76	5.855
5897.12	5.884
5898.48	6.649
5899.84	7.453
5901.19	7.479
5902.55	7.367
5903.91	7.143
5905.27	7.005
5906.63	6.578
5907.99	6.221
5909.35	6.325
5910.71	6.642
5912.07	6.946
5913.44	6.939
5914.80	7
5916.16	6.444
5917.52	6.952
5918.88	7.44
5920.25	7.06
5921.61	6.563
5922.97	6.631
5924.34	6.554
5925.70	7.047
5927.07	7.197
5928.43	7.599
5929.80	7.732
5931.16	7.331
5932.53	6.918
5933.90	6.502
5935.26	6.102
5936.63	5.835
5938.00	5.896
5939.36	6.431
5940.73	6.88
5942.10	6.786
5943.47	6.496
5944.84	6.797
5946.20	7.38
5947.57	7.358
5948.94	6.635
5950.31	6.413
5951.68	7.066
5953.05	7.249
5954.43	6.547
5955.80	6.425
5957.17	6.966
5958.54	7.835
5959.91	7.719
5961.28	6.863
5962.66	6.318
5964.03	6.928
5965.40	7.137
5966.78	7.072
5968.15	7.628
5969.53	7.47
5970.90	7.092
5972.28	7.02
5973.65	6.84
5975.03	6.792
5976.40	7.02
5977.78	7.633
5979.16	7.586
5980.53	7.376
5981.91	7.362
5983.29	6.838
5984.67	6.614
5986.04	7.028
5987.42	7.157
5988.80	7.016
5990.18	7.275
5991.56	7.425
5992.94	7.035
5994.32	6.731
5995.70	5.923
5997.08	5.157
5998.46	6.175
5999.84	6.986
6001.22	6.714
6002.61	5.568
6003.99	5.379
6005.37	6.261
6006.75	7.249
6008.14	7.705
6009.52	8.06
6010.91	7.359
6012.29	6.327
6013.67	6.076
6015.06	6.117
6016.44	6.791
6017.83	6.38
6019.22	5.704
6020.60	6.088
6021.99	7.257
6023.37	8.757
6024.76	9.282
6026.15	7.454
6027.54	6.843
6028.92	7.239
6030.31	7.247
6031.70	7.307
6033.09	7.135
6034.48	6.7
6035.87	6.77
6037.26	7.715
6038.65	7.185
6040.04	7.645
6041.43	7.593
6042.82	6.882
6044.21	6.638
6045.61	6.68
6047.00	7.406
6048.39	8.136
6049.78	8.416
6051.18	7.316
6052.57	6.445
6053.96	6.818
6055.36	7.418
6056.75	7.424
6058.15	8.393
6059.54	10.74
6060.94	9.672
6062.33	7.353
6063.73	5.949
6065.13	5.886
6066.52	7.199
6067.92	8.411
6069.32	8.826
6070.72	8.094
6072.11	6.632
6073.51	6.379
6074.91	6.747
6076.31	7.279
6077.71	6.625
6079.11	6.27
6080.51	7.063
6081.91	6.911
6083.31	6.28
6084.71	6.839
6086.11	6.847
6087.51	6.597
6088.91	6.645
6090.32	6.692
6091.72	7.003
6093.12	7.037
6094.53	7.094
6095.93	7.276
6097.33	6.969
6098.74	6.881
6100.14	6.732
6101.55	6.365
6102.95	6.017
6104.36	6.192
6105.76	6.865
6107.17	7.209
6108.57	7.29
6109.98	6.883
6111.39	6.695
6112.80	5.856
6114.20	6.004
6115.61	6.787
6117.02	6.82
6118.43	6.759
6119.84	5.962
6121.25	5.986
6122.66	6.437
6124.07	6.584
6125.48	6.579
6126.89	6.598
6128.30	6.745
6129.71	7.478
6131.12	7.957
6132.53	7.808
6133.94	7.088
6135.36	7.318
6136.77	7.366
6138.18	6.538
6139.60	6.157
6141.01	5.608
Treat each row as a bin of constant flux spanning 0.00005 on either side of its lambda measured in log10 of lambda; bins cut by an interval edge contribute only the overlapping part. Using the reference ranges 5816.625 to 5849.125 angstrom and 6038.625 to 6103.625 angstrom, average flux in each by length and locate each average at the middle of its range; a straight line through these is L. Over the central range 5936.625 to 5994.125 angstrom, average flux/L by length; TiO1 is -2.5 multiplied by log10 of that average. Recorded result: 0.02 mag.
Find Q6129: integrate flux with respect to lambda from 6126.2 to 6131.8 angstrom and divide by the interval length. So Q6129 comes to 7.2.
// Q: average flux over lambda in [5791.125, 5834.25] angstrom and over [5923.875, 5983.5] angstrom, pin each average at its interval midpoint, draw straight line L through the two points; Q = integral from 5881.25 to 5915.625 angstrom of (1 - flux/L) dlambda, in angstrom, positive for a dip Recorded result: 2.0 angstrom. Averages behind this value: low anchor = 7.02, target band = 6.58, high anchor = 6.97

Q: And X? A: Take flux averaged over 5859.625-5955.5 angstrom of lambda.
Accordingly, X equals 6.73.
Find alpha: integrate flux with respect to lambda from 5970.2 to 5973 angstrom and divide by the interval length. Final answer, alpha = 7.07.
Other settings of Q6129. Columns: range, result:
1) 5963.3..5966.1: 7.02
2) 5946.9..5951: 6.8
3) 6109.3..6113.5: 6.47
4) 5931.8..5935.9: 6.52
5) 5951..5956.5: 6.81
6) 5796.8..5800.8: 7.26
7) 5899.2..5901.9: 7.49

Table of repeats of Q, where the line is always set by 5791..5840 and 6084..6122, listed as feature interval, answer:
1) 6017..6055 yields -2.6 angstrom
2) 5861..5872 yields 0.7 angstrom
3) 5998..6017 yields 0.5 angstrom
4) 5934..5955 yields 0.7 angstrom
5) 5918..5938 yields 0.1 angstrom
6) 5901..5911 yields 0.2 angstrom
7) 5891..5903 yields 0.7 angstrom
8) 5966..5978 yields -0.5 angstrom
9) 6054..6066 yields -1.9 angstrom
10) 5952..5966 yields -0.3 angstrom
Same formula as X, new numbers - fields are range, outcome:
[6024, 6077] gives 7.45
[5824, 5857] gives 7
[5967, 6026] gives 6.92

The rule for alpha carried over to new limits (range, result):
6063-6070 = 7.24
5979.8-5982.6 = 7.38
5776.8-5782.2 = 7.23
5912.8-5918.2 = 6.84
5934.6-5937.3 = 5.96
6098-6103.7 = 6.49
